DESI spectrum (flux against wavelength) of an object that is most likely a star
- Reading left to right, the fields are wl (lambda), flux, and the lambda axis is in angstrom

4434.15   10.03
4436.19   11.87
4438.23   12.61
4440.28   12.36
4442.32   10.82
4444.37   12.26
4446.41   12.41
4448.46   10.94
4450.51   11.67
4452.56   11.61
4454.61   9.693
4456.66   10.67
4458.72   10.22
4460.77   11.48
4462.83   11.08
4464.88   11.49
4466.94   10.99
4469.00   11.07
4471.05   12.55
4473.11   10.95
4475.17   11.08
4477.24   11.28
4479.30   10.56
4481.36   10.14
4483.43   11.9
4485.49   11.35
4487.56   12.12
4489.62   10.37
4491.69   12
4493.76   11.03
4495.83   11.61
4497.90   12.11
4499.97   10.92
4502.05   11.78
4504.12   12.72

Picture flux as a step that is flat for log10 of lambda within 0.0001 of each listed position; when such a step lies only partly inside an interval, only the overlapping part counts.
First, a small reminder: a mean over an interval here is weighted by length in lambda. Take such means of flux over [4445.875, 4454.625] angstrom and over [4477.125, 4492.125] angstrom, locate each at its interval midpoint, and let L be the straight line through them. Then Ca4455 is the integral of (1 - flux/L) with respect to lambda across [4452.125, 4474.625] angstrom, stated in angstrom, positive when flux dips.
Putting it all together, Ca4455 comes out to 0.5 angstrom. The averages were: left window 11.4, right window 11.2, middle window 11.1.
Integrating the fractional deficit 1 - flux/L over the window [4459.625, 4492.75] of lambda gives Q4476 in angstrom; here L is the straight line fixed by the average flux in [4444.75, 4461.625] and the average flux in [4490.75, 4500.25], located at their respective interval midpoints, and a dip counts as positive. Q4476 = 0.30 angstrom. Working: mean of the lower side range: 11.1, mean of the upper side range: 11.6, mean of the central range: 11.3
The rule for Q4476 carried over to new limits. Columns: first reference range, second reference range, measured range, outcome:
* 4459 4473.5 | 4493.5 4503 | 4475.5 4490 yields 0.38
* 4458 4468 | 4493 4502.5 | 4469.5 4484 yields 0.07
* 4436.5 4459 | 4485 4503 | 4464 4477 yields 0.12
